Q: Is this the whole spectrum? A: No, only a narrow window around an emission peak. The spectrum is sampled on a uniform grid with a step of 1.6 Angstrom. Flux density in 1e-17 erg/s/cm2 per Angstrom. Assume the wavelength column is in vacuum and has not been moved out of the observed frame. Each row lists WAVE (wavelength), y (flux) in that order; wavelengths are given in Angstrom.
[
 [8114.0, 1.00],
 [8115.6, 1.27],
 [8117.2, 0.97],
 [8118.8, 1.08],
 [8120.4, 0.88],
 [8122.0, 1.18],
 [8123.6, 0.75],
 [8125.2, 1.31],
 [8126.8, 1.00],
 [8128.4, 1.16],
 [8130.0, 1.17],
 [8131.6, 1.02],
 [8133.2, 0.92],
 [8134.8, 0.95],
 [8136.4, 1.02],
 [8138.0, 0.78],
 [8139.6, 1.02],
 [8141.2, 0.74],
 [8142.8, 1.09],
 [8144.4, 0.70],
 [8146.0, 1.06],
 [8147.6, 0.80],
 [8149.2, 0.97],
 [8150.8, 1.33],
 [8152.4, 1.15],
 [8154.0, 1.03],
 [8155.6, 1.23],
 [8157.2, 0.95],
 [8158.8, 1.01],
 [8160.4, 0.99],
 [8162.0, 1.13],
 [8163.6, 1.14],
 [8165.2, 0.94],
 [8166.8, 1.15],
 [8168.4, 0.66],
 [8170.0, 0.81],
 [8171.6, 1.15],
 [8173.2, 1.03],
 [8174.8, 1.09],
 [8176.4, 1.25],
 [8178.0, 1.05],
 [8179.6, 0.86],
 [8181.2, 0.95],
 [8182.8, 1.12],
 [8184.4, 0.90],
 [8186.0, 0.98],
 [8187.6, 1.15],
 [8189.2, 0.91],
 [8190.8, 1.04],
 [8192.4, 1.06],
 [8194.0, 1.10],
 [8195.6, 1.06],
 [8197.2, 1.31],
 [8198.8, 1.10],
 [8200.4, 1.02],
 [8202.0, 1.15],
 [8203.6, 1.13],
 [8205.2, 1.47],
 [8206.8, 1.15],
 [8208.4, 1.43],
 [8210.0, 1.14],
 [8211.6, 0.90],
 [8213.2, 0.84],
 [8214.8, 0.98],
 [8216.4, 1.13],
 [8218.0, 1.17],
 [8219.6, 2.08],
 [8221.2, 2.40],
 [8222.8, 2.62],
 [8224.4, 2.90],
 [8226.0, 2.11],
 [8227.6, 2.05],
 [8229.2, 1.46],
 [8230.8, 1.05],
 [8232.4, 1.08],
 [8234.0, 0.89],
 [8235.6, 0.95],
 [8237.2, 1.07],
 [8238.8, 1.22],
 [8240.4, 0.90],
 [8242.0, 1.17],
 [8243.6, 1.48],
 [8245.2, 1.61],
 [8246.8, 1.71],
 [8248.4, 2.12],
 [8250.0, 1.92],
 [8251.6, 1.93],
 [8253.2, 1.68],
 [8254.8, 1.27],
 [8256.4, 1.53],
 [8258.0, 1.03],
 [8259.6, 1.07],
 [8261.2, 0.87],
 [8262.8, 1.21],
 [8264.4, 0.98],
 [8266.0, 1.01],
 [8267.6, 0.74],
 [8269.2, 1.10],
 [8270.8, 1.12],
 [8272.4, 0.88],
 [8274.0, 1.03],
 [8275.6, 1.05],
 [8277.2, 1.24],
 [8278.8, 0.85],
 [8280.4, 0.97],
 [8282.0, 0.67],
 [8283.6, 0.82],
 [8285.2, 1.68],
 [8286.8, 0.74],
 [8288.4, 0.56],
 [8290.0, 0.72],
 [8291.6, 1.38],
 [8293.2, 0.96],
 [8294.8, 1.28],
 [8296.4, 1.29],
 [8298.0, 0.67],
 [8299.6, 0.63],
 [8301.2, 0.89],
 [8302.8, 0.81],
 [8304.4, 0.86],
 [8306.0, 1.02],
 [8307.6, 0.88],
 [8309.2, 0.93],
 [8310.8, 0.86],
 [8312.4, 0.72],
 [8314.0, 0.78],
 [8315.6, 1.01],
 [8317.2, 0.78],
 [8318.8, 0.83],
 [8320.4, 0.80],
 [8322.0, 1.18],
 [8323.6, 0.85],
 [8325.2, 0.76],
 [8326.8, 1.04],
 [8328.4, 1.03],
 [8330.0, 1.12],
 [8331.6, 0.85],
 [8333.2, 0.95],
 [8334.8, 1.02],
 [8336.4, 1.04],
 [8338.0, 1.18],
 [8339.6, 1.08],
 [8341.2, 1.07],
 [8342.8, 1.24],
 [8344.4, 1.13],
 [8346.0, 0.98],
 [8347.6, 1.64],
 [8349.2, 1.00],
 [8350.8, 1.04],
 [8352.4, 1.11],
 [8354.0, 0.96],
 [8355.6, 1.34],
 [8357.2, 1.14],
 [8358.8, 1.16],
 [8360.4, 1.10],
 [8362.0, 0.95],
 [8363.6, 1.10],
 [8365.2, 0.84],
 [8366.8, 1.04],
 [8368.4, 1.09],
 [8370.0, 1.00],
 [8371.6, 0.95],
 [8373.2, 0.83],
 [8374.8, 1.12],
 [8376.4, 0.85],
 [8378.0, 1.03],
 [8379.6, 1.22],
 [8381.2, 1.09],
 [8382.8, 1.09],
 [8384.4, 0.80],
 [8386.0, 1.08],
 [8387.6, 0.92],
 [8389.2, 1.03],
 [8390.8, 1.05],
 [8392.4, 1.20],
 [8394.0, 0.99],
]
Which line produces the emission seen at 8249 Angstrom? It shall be [N II]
